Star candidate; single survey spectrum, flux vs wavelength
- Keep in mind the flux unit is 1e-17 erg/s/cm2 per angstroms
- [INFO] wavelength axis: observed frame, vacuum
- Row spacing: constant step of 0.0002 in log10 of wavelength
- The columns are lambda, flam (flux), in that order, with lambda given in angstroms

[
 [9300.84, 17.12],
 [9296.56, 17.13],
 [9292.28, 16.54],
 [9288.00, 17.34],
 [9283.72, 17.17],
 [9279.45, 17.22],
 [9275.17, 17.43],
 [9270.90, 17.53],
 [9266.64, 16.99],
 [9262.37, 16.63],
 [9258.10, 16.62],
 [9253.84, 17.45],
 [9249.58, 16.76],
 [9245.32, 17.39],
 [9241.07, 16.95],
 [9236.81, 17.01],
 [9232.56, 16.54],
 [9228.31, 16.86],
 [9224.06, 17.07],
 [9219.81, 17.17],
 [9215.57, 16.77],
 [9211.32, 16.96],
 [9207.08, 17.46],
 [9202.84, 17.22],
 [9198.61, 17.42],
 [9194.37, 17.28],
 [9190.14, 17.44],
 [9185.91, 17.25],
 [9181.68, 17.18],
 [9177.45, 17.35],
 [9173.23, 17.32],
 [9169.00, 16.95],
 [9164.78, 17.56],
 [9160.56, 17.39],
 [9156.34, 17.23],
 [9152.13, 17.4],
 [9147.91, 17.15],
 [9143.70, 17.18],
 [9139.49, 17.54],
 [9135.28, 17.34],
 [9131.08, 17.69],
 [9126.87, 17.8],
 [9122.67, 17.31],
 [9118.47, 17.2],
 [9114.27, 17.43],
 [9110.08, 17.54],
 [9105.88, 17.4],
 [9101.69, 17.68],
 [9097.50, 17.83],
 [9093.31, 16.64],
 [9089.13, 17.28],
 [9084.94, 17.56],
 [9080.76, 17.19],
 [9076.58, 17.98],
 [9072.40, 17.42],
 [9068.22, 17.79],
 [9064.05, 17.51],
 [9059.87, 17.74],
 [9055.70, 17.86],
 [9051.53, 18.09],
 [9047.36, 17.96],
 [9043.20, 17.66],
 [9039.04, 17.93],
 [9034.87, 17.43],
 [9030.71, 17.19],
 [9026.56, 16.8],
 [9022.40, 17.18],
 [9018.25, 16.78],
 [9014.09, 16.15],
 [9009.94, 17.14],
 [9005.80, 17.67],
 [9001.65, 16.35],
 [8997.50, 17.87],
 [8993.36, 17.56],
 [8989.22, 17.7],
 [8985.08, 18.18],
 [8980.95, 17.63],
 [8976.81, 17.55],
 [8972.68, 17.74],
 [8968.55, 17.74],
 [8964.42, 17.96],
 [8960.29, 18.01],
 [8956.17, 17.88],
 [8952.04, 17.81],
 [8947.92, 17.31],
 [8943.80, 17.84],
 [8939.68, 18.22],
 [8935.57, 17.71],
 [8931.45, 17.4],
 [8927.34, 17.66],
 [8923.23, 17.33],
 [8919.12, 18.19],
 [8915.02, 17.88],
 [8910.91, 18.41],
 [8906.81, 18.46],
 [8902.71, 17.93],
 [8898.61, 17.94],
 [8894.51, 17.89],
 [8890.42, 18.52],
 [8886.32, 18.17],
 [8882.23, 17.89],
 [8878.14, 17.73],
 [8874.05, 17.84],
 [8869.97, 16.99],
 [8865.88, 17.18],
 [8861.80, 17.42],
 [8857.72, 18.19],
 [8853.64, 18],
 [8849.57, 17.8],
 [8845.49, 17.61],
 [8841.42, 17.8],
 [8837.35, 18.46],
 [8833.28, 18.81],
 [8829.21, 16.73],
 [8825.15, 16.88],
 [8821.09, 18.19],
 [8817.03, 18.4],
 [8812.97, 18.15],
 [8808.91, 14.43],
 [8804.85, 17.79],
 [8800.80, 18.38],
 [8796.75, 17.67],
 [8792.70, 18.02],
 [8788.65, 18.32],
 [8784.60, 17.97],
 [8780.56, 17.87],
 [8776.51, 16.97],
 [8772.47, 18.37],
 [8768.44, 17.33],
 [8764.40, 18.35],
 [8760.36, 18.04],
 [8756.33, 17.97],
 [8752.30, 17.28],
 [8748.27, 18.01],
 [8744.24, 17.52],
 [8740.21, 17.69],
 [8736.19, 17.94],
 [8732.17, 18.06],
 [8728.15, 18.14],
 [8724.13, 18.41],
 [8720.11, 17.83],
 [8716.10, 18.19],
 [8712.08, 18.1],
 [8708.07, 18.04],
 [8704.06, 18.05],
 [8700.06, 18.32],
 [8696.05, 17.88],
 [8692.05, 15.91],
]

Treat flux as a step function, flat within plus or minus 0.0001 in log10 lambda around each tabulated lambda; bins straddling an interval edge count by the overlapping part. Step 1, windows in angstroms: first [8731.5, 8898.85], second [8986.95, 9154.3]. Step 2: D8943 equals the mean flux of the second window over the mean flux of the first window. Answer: 1.0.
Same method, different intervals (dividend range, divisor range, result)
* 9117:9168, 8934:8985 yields 0.98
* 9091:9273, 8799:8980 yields 0.97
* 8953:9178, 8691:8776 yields 0.98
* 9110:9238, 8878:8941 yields 0.96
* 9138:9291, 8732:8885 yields 0.97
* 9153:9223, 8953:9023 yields 0.99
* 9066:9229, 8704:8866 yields 0.97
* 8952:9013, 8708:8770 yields 0.98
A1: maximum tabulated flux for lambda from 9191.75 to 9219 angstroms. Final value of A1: 17.46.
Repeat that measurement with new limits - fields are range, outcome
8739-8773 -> 18.37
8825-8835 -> 18.81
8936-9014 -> 18.22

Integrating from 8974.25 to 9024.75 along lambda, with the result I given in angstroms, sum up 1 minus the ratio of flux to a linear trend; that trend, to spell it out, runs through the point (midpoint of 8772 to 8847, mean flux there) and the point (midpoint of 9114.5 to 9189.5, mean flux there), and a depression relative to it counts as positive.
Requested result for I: 0.6 angstroms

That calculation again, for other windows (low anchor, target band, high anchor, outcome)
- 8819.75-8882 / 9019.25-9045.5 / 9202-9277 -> 0.1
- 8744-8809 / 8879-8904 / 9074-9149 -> -0.6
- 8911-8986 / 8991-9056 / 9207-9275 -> 0.9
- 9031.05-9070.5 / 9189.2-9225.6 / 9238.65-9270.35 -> 0.0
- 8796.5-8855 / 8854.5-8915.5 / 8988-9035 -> -1.4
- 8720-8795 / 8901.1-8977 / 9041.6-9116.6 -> -0.5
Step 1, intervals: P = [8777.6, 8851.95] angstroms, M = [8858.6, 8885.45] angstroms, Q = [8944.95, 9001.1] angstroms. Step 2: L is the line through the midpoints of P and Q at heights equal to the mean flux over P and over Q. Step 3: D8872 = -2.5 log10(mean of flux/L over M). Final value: 0.01 mag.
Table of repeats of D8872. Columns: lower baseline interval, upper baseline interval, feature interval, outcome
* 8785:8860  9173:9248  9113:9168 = -0.009 mag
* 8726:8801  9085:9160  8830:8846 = -0.020 mag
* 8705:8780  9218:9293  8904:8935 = -0.018 mag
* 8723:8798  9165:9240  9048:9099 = -0.014 mag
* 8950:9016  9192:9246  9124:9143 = -0.018 mag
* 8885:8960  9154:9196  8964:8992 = 0.001 mag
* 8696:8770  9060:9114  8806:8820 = 0.046 mag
